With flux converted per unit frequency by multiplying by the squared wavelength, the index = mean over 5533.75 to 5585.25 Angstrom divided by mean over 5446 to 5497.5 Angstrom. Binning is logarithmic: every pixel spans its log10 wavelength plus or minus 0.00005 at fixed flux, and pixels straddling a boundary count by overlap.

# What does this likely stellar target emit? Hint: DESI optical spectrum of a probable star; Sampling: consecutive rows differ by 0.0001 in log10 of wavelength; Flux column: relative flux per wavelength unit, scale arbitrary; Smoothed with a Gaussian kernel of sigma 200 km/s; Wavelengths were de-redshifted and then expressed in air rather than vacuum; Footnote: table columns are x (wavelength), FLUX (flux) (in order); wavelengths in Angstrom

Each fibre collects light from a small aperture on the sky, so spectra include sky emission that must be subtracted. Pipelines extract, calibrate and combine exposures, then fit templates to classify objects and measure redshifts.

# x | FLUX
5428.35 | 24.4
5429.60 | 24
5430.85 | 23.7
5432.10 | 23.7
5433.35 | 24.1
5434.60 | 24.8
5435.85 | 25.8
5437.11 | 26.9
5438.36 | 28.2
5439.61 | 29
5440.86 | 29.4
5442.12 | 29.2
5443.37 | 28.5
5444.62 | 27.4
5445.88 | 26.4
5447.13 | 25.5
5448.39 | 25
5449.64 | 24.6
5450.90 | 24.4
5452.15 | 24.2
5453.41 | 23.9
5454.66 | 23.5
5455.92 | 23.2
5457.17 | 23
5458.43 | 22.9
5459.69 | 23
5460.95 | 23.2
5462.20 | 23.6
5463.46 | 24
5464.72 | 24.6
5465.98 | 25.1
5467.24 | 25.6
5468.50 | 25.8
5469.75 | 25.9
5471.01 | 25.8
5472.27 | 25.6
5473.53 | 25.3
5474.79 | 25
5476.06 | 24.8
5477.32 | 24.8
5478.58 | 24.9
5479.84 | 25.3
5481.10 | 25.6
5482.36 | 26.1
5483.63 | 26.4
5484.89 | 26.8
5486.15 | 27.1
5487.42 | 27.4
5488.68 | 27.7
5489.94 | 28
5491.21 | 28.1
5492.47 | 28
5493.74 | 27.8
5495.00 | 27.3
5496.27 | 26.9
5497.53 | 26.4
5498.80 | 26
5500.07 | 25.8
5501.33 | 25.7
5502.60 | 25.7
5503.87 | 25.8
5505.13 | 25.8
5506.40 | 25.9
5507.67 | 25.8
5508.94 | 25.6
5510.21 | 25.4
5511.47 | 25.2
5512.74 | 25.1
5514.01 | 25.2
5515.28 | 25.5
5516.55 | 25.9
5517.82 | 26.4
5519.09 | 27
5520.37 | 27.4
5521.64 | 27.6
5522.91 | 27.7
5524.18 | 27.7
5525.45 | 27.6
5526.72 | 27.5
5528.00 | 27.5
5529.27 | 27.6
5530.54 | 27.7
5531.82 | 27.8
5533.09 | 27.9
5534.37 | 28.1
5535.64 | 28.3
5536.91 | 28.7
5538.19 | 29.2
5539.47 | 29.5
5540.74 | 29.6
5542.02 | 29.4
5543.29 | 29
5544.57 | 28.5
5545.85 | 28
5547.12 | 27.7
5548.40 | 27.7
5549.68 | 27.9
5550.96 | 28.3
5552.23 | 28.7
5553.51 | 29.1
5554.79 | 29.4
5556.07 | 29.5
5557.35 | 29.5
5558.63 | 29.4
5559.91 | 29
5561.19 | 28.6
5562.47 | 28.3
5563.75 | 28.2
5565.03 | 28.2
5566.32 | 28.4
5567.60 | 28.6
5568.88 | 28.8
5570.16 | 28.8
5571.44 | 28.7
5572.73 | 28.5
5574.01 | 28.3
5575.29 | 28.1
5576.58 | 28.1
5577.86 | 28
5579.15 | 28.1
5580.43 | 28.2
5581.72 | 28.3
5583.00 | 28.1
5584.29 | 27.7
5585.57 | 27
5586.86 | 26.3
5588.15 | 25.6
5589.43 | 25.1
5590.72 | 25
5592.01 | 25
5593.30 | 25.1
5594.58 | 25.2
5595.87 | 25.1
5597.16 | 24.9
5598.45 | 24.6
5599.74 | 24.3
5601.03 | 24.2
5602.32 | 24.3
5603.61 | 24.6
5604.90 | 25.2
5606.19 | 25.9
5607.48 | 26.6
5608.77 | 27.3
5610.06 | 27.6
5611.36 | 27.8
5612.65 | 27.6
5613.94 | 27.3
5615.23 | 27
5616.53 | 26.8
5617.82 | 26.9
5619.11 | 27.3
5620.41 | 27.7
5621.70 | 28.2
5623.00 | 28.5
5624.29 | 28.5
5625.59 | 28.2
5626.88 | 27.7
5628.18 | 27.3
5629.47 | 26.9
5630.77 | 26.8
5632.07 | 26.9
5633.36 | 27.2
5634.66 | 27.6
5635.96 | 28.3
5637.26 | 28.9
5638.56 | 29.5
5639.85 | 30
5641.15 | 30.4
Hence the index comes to 1.16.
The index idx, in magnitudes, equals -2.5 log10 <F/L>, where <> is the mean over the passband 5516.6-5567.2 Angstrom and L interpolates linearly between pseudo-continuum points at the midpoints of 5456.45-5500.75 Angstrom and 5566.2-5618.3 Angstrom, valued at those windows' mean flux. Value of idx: -0.08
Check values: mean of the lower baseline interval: 25.7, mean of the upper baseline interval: 26.7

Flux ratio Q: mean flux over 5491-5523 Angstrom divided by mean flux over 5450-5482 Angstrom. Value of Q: 1.07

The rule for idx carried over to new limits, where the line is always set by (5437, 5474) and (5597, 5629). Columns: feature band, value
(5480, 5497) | -0.06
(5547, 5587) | -0.08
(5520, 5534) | -0.07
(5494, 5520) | -0.01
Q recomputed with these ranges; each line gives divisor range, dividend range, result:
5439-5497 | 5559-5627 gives 1.05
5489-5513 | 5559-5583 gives 1.08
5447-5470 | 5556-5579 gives 1.18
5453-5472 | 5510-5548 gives 1.14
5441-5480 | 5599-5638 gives 1.08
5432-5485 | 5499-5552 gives 1.07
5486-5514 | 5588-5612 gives 0.96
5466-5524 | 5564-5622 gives 1.02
